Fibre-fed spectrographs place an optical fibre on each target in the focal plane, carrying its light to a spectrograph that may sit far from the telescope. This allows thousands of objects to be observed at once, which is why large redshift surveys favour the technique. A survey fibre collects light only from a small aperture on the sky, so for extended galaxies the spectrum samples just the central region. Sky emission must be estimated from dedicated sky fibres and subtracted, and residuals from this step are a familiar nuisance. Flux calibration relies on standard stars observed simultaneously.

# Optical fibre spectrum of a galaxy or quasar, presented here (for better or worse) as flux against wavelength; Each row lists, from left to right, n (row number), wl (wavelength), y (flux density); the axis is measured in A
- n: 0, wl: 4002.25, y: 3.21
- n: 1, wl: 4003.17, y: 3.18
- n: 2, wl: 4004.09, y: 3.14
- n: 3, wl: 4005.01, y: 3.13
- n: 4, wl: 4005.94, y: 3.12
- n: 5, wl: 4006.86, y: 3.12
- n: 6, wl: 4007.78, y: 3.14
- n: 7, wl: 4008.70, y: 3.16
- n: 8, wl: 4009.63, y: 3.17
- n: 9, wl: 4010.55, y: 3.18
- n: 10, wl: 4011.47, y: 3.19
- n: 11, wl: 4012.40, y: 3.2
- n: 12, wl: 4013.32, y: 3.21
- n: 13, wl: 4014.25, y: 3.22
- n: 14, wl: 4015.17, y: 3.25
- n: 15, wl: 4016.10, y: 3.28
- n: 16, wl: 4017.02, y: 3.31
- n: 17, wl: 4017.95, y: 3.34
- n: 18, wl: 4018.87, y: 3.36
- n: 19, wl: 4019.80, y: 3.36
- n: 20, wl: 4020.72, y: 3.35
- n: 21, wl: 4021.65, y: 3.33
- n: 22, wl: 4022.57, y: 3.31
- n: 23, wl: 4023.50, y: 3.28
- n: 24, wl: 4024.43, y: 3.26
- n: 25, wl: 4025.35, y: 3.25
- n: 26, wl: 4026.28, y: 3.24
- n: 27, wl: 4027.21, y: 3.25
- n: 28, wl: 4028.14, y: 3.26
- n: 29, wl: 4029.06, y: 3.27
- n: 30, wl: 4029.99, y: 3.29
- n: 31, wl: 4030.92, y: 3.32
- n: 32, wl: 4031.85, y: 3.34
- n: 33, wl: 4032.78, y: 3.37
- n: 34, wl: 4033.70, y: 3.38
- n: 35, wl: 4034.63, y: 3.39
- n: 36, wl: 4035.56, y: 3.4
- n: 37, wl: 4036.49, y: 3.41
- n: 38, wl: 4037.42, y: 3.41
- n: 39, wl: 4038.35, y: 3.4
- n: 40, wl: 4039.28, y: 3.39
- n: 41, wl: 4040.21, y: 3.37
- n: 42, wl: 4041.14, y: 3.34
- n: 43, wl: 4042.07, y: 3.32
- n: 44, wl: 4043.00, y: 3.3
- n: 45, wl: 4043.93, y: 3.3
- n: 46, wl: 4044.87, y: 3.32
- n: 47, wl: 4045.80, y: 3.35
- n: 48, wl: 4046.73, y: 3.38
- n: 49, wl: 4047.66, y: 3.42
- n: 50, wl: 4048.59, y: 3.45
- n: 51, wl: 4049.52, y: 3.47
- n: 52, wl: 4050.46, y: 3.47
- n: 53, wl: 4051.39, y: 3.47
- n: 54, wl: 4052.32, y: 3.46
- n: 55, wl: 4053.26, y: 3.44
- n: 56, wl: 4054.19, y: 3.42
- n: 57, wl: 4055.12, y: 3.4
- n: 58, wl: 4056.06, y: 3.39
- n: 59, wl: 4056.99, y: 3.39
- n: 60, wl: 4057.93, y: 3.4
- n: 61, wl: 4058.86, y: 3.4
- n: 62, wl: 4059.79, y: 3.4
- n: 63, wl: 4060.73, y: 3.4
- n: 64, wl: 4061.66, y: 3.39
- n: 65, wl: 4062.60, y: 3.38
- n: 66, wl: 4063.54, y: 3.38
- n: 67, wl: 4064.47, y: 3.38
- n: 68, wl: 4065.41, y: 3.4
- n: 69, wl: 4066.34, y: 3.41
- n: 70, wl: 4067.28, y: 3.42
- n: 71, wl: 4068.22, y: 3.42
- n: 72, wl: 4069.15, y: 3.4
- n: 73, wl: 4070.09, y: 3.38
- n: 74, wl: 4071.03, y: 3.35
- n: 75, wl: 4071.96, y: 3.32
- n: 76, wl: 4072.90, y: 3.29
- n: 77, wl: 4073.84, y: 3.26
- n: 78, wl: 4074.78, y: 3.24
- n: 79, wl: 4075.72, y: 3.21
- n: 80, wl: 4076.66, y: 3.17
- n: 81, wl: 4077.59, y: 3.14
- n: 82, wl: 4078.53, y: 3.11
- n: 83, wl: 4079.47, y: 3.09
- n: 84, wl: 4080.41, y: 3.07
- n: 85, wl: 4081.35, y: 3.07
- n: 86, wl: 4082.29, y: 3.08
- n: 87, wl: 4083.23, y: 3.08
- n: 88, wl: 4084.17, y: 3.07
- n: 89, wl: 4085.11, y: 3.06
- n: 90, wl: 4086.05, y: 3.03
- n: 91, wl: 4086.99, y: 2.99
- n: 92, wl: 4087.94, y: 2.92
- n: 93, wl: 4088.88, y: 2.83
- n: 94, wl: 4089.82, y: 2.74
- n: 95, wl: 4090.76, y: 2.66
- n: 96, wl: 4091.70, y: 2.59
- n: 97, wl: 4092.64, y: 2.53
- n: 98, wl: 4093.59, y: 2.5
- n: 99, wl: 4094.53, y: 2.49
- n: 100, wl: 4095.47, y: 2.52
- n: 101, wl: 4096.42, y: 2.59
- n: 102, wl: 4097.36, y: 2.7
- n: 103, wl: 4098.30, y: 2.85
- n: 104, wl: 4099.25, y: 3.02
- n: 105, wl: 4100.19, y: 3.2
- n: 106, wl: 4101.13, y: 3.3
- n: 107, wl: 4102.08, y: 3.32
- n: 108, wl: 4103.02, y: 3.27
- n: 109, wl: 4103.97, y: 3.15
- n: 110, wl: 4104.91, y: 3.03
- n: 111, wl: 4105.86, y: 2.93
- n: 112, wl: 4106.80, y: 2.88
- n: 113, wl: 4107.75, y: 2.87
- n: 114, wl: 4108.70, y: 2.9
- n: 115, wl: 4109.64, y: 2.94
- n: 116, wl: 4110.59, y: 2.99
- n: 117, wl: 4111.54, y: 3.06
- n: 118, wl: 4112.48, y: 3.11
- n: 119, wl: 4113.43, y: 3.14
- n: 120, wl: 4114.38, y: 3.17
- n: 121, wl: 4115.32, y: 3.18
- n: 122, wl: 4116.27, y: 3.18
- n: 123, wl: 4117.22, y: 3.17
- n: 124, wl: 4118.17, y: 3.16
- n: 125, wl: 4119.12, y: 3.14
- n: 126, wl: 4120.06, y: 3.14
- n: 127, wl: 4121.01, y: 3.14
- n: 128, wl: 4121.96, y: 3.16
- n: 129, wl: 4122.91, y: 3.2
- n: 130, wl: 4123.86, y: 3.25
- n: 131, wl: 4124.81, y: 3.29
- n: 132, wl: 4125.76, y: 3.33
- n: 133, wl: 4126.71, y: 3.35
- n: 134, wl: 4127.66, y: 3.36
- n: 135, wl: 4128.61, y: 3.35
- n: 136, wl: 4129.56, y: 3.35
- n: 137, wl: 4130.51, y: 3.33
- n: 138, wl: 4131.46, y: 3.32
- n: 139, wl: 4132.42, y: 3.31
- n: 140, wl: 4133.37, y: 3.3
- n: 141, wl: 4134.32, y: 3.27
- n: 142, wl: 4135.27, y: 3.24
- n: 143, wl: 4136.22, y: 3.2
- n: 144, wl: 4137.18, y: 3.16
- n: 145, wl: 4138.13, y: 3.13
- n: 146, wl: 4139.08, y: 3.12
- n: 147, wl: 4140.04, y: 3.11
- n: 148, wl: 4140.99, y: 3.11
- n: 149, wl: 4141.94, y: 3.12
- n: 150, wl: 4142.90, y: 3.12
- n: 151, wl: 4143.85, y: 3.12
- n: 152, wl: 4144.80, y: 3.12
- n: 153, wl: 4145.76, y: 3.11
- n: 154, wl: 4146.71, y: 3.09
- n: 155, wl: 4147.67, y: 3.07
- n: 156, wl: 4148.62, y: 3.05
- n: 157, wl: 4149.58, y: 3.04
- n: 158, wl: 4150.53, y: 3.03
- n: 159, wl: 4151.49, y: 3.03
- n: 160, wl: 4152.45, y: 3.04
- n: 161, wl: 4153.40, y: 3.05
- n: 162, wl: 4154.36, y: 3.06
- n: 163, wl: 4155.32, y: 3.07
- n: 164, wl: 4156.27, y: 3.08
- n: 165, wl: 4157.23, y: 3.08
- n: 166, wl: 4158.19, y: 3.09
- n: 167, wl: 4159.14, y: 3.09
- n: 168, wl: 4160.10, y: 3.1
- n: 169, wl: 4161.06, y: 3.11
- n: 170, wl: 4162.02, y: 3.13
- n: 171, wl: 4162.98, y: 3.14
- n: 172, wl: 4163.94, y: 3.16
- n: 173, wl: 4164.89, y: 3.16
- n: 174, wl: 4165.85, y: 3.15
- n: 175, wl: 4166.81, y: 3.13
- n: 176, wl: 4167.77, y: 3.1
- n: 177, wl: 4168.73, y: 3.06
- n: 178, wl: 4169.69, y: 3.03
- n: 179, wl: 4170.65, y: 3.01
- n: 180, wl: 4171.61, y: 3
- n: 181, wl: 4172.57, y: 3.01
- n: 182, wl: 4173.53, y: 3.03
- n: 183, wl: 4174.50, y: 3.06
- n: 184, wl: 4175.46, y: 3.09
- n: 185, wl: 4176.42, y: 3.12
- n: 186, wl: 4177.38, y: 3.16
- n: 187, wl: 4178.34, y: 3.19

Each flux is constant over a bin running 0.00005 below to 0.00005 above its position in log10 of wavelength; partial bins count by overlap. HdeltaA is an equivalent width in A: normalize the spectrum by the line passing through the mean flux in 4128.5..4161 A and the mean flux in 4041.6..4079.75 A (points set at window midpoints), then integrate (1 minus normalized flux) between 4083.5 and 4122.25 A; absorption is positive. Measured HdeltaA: 3.3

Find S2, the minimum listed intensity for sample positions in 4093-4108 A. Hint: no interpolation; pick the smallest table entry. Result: 2.49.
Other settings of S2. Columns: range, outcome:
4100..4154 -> 2.87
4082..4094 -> 2.5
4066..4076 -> 3.21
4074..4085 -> 3.07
